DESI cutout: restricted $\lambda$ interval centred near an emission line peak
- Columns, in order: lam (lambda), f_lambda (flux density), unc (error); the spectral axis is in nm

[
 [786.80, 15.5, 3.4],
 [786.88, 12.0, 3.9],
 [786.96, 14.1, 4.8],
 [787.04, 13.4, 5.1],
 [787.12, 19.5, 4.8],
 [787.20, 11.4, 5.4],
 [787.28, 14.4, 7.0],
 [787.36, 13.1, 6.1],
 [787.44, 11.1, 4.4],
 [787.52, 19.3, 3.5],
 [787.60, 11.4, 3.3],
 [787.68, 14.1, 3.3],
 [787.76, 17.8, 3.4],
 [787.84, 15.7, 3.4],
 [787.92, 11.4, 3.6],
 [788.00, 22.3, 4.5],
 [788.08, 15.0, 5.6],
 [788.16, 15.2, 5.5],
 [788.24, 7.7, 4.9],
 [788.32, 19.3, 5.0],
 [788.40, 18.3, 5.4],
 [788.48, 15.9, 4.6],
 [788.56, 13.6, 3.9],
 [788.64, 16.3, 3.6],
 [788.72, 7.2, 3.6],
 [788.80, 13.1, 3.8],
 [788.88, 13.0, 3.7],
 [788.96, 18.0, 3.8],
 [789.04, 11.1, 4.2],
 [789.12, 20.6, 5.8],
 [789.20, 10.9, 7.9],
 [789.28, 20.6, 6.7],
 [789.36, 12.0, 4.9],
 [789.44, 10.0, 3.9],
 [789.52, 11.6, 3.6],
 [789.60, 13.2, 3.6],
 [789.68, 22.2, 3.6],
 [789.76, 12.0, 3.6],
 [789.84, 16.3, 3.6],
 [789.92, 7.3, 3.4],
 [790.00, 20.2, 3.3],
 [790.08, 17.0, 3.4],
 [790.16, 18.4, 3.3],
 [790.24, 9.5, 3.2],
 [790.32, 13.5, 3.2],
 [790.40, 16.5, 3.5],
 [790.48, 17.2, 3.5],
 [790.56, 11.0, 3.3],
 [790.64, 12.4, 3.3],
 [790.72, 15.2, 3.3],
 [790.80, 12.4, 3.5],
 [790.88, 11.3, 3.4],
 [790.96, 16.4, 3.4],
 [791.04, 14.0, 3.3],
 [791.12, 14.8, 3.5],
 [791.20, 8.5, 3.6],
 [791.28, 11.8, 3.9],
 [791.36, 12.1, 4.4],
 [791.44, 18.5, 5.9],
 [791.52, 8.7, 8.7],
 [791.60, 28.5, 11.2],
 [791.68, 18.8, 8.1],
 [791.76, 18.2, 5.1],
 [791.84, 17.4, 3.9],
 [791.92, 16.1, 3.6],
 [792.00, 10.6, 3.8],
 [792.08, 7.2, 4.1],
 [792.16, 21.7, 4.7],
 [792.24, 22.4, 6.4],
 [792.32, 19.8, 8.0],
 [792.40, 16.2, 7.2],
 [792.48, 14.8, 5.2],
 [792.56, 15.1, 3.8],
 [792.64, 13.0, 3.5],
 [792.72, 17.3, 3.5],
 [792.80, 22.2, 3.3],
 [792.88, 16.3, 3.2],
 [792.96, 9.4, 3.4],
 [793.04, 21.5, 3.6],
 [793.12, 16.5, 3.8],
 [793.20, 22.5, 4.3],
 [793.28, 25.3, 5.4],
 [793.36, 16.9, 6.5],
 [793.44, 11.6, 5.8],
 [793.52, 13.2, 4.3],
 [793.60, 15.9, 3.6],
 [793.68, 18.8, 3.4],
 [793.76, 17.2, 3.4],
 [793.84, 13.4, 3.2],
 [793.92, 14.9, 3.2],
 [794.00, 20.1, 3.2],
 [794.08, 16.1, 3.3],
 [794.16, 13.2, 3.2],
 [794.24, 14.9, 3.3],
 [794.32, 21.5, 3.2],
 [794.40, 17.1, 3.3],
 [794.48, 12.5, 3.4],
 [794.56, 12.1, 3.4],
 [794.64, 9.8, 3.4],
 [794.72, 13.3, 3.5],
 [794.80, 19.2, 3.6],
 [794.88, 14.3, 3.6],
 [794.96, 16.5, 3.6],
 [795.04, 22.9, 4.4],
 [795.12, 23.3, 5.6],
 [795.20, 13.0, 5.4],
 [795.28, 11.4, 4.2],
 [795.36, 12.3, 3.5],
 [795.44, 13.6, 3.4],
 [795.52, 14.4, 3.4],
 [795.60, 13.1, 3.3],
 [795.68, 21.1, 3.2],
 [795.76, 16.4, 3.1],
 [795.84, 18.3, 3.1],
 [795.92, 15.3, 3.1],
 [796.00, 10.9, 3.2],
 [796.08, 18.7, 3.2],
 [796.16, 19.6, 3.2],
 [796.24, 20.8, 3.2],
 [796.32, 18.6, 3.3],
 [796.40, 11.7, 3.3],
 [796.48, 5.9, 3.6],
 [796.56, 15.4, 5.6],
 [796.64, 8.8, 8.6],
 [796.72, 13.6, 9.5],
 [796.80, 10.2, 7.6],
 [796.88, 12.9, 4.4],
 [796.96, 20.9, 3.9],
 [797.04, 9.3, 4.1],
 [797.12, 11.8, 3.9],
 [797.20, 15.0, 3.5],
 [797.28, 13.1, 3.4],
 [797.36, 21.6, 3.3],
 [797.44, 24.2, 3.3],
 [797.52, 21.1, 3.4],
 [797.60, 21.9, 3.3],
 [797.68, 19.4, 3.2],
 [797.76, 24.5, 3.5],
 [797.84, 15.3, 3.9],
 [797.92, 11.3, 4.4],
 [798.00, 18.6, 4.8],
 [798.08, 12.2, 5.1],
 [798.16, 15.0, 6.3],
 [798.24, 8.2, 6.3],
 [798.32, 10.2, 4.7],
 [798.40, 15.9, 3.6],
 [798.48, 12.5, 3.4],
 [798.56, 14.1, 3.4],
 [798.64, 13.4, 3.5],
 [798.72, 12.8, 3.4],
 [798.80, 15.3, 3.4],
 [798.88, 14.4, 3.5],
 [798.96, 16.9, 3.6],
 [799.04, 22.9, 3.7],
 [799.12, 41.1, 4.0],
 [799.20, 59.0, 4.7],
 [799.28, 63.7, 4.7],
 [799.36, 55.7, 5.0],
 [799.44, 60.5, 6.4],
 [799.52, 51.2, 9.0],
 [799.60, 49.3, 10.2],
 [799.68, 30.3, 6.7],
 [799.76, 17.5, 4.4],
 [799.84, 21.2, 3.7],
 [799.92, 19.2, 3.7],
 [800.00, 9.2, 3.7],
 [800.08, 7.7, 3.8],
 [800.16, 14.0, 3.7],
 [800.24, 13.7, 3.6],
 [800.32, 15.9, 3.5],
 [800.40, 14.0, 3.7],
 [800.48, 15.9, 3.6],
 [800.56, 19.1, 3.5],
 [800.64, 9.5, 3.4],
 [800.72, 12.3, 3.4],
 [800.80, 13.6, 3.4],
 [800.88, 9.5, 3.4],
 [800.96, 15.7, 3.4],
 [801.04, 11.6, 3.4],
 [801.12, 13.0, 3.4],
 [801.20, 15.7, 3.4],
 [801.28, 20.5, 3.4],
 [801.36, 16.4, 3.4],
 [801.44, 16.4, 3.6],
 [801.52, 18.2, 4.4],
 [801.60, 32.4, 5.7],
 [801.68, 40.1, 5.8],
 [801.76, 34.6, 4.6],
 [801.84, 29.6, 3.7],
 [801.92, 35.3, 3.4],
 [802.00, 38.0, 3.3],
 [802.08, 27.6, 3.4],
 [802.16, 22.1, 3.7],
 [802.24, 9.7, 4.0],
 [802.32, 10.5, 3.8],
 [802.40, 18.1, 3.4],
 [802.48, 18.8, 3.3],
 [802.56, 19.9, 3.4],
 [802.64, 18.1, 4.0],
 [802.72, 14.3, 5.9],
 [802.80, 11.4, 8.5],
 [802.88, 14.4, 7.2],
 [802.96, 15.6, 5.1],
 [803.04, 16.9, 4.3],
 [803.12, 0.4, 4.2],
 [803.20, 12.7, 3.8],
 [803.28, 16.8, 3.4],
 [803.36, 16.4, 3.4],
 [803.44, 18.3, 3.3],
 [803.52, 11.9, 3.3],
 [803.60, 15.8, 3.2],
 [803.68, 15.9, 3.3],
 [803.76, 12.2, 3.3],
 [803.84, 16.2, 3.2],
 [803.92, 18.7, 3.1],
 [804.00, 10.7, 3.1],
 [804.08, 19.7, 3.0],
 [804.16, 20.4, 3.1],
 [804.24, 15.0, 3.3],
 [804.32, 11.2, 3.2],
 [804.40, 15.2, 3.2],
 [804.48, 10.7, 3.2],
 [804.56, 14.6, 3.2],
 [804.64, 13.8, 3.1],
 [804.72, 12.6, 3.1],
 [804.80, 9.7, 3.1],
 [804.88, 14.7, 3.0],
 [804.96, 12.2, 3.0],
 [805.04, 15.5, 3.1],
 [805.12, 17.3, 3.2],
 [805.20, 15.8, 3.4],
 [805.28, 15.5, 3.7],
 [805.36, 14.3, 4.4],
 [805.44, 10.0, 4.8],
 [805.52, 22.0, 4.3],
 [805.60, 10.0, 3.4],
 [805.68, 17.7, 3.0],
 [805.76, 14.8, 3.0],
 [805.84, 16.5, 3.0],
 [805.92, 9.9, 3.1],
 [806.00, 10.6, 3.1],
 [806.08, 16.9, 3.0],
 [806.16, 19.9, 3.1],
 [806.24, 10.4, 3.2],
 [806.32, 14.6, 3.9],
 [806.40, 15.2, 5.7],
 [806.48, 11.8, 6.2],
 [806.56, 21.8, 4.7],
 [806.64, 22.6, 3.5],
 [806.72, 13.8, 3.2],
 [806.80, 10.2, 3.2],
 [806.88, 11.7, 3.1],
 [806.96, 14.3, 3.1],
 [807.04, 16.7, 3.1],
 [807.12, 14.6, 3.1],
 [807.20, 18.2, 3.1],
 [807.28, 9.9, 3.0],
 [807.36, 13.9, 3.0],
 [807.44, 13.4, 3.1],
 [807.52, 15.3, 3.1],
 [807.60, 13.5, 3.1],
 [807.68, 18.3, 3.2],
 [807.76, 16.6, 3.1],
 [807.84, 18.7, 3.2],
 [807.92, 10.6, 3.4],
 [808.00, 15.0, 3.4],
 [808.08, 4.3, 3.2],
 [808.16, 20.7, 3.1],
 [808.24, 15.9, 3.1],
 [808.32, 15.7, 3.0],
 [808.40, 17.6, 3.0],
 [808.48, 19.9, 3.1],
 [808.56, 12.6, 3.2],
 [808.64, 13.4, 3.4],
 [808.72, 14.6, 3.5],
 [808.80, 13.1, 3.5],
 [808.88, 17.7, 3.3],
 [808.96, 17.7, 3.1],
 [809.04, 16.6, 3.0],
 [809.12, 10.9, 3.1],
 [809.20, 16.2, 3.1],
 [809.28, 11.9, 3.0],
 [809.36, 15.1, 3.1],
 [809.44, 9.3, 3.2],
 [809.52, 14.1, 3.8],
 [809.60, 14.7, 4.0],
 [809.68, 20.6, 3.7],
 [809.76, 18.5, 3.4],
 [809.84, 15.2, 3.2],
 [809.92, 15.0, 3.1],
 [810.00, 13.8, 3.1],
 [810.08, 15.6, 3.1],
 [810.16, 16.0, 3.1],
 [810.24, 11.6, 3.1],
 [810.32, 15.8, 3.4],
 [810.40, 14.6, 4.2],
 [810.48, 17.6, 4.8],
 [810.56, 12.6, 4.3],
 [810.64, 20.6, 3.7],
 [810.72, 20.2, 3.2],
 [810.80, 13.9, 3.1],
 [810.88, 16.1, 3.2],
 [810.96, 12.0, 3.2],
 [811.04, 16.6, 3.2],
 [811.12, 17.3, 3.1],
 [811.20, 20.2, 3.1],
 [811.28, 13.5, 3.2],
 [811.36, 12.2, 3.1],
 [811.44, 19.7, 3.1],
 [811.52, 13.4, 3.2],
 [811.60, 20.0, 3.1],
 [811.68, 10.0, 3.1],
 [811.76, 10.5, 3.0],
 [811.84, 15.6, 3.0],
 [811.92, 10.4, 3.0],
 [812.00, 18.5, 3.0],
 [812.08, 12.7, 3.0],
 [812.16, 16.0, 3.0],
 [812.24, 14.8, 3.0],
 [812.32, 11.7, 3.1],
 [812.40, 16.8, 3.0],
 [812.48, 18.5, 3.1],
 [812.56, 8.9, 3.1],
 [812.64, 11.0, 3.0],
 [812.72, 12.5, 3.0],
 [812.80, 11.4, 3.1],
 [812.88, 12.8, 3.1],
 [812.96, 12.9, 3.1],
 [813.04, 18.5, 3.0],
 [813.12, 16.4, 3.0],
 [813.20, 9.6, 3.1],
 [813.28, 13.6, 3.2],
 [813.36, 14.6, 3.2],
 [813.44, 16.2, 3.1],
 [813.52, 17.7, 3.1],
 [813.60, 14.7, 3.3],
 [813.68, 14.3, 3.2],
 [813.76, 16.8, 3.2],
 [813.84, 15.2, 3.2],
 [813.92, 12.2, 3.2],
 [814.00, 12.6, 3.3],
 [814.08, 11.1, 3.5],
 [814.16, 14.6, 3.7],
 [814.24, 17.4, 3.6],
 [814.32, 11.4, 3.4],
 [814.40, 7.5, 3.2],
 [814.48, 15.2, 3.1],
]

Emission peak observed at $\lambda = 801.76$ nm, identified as [N II]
